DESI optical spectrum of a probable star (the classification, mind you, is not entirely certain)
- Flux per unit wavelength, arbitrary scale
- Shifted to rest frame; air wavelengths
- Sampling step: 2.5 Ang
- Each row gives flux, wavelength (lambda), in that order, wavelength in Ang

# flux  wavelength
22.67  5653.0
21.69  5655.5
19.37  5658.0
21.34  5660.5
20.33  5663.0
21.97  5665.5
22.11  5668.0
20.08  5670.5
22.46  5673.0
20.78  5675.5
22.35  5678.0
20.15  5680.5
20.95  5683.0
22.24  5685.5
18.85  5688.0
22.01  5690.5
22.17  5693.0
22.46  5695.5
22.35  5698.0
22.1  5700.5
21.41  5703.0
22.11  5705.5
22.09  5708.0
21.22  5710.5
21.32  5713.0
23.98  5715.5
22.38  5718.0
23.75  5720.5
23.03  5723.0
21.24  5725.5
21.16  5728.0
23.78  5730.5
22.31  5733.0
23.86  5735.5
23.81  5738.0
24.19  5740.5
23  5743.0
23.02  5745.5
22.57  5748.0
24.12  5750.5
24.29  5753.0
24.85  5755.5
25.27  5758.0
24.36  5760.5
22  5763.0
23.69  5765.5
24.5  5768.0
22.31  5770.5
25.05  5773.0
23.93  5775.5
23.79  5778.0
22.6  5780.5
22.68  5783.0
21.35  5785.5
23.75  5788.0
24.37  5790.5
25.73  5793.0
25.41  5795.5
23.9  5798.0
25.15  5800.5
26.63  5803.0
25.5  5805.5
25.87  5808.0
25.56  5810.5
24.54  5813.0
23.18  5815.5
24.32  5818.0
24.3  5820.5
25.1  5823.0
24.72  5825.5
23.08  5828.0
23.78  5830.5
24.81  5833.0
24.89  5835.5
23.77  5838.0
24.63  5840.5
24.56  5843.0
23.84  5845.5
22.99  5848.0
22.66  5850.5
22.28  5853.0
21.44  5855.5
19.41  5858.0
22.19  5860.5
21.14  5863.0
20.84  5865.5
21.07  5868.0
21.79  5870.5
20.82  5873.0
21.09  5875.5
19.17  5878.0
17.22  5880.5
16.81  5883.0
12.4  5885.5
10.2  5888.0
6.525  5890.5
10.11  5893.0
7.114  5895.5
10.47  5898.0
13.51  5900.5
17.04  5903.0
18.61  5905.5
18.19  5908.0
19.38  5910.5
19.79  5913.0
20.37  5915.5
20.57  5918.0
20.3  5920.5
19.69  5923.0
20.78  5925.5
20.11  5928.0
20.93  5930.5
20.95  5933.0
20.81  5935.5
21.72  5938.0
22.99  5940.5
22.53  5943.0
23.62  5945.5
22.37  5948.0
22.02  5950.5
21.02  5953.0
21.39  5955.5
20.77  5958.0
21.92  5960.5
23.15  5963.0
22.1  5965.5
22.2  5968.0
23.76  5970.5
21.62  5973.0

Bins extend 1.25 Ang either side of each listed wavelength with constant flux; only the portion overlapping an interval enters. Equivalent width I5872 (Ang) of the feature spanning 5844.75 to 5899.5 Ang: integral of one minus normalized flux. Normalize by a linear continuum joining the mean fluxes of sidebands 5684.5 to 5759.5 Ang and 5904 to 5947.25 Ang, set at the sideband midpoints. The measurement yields 9.1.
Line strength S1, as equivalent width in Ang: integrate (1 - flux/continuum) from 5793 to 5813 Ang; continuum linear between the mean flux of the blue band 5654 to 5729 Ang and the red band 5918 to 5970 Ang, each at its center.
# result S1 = -3.5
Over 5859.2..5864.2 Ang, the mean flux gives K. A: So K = 21.6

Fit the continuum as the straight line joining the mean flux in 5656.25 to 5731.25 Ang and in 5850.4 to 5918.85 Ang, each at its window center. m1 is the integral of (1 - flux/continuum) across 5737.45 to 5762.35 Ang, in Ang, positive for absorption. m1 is -4.2 Ang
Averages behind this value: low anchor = 21.7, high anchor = 17.5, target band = 23.9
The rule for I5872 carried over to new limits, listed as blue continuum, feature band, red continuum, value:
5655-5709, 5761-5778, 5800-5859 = -0.5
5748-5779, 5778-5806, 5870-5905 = -3.2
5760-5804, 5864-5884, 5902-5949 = 1.7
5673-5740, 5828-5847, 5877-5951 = -4.7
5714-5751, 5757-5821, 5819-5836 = -1.0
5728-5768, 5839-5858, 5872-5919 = -4.9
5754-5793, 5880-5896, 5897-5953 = 7.2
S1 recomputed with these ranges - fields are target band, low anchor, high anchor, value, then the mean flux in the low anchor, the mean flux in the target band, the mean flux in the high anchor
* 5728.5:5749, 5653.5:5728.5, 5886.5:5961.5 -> -2.2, 21.7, 23.2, 18.5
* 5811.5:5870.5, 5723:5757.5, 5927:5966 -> -1.6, 23.3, 23.2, 21.8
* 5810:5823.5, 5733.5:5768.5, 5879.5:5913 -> -3.6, 23.8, 24.4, 13.9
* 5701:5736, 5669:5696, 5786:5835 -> -0.2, 21.3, 22.4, 24.7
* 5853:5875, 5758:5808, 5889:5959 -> -0.2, 24.1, 21.2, 18.7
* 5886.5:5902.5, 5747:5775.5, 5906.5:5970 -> 8.7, 23.9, 10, 21.2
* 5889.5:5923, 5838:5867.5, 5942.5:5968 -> 9.7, 22.4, 15.8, 22.1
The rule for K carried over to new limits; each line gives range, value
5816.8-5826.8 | 24.6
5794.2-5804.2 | 25.3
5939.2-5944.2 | 22.8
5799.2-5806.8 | 25.7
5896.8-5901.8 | 12.1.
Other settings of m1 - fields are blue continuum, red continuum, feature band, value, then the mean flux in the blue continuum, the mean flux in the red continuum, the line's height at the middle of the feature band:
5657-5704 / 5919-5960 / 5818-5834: -2.2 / 21.4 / 21.4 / 21.4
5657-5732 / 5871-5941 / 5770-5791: -3.5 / 21.7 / 17.4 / 20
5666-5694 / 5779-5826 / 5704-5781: -1.0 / 21.3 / 24.4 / 22.9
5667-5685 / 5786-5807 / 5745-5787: 0.8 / 21.3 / 24.9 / 24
